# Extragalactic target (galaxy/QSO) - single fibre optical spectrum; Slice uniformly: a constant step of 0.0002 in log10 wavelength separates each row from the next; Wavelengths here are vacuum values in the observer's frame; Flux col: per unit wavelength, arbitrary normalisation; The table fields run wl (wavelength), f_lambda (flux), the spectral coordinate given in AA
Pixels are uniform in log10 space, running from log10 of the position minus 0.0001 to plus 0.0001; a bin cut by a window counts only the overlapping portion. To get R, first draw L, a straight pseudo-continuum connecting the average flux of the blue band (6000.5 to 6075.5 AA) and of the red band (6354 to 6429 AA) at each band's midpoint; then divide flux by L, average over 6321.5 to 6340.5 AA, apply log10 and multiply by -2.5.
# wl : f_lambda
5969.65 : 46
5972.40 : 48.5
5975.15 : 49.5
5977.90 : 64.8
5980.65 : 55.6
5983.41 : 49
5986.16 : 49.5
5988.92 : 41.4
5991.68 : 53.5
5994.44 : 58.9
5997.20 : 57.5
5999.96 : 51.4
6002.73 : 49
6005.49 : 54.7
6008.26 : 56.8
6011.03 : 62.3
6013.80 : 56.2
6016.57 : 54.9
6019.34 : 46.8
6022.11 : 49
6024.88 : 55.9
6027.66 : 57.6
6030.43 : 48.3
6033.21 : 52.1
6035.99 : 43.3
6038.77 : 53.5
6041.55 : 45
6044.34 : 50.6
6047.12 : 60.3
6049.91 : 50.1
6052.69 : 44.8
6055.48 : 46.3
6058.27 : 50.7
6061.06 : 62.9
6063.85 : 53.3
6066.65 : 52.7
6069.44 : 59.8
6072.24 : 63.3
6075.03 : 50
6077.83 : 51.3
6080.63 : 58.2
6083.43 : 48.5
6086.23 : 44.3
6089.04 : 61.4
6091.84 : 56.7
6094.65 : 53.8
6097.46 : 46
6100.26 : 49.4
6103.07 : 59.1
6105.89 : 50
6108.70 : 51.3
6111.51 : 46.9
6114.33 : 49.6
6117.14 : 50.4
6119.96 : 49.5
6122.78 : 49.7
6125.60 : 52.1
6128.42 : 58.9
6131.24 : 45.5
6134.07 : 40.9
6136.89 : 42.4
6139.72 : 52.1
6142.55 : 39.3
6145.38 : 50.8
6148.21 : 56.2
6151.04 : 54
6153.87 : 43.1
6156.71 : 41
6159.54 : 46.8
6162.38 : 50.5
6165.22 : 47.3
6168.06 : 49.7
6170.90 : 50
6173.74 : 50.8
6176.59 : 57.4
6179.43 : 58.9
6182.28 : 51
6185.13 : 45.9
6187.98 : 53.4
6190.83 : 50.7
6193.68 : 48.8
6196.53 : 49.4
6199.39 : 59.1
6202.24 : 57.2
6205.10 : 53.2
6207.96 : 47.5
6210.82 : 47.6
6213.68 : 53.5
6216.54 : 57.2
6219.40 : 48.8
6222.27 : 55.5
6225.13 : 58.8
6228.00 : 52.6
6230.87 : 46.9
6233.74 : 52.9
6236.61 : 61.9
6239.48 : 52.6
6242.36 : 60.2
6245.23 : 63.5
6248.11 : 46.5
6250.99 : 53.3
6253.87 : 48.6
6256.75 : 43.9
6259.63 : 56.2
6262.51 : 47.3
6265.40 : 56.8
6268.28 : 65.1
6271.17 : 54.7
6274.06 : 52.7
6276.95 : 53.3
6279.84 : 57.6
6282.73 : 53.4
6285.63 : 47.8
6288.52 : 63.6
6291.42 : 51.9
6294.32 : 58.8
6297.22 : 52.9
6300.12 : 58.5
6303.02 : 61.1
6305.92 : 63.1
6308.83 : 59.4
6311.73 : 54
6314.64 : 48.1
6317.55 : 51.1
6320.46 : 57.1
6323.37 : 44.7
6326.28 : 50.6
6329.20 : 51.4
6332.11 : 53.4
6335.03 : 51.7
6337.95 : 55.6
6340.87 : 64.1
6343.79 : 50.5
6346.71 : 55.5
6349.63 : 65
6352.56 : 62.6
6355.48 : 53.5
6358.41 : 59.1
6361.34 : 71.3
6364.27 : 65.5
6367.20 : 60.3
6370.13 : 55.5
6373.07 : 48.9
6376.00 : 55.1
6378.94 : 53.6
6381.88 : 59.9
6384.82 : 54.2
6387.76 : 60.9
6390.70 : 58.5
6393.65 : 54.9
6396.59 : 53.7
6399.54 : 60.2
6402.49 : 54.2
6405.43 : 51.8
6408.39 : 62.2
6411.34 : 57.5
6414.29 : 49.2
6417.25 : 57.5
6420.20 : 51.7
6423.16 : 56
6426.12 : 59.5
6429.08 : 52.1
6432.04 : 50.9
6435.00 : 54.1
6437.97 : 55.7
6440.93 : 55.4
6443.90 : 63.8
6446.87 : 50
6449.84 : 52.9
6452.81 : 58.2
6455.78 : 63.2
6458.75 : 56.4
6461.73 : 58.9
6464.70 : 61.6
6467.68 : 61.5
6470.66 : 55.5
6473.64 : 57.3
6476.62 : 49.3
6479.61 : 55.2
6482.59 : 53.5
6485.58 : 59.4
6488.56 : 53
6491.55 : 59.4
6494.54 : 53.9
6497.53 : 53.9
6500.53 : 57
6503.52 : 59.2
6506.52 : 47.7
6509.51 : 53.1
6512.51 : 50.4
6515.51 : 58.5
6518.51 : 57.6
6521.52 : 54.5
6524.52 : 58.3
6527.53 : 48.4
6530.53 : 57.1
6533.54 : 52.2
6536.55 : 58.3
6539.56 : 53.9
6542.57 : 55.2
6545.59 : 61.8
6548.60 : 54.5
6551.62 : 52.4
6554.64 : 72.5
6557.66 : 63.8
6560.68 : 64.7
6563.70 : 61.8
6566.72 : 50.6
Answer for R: 0.08 mag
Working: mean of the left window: 53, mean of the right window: 56.9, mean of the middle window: 52.1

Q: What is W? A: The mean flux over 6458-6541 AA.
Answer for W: 55.5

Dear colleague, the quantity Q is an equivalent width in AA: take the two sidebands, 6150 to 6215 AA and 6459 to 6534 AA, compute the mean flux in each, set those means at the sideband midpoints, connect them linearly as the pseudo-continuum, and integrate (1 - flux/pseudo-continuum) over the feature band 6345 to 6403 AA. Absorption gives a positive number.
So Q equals -4.9 AA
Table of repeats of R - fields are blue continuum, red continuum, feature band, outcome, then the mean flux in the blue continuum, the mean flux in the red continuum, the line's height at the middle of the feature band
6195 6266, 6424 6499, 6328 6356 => -0.036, 53.2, 56.2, 54.6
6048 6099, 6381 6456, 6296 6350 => 0.003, 53.1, 55.9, 55.1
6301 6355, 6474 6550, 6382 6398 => -0.027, 55.5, 55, 55.4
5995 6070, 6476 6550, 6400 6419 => -0.020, 52.8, 55.1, 54.6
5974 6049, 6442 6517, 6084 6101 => 0.032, 52.9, 56.1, 53.4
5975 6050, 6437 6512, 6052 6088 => 0.005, 52.9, 56.1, 53.3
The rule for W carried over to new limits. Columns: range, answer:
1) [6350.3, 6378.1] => 59.1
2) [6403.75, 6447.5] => 55.3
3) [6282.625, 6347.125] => 54.7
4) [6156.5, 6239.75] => 52.1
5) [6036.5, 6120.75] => 52.2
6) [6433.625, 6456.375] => 56.4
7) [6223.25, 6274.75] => 54.2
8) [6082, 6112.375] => 51.7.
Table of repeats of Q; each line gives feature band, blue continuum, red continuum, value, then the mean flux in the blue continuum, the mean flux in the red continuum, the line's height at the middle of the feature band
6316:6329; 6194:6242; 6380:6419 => 1.0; 53.5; 56.4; 55.2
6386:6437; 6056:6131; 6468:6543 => -1.0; 52.9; 55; 54.5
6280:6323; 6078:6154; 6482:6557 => -2.1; 50.5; 55.9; 53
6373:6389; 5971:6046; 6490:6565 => -0.1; 52.5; 56.8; 55.6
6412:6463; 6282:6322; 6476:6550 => -0.3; 55.8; 55.1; 55.3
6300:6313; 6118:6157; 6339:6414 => -1.0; 48.5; 57.8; 55.1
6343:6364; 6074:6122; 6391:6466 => -2.0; 51.5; 56.1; 55.1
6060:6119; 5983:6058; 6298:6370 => -0.3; 51.8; 56.9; 52.9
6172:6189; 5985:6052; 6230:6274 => 0.2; 52.4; 54.1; 53.6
